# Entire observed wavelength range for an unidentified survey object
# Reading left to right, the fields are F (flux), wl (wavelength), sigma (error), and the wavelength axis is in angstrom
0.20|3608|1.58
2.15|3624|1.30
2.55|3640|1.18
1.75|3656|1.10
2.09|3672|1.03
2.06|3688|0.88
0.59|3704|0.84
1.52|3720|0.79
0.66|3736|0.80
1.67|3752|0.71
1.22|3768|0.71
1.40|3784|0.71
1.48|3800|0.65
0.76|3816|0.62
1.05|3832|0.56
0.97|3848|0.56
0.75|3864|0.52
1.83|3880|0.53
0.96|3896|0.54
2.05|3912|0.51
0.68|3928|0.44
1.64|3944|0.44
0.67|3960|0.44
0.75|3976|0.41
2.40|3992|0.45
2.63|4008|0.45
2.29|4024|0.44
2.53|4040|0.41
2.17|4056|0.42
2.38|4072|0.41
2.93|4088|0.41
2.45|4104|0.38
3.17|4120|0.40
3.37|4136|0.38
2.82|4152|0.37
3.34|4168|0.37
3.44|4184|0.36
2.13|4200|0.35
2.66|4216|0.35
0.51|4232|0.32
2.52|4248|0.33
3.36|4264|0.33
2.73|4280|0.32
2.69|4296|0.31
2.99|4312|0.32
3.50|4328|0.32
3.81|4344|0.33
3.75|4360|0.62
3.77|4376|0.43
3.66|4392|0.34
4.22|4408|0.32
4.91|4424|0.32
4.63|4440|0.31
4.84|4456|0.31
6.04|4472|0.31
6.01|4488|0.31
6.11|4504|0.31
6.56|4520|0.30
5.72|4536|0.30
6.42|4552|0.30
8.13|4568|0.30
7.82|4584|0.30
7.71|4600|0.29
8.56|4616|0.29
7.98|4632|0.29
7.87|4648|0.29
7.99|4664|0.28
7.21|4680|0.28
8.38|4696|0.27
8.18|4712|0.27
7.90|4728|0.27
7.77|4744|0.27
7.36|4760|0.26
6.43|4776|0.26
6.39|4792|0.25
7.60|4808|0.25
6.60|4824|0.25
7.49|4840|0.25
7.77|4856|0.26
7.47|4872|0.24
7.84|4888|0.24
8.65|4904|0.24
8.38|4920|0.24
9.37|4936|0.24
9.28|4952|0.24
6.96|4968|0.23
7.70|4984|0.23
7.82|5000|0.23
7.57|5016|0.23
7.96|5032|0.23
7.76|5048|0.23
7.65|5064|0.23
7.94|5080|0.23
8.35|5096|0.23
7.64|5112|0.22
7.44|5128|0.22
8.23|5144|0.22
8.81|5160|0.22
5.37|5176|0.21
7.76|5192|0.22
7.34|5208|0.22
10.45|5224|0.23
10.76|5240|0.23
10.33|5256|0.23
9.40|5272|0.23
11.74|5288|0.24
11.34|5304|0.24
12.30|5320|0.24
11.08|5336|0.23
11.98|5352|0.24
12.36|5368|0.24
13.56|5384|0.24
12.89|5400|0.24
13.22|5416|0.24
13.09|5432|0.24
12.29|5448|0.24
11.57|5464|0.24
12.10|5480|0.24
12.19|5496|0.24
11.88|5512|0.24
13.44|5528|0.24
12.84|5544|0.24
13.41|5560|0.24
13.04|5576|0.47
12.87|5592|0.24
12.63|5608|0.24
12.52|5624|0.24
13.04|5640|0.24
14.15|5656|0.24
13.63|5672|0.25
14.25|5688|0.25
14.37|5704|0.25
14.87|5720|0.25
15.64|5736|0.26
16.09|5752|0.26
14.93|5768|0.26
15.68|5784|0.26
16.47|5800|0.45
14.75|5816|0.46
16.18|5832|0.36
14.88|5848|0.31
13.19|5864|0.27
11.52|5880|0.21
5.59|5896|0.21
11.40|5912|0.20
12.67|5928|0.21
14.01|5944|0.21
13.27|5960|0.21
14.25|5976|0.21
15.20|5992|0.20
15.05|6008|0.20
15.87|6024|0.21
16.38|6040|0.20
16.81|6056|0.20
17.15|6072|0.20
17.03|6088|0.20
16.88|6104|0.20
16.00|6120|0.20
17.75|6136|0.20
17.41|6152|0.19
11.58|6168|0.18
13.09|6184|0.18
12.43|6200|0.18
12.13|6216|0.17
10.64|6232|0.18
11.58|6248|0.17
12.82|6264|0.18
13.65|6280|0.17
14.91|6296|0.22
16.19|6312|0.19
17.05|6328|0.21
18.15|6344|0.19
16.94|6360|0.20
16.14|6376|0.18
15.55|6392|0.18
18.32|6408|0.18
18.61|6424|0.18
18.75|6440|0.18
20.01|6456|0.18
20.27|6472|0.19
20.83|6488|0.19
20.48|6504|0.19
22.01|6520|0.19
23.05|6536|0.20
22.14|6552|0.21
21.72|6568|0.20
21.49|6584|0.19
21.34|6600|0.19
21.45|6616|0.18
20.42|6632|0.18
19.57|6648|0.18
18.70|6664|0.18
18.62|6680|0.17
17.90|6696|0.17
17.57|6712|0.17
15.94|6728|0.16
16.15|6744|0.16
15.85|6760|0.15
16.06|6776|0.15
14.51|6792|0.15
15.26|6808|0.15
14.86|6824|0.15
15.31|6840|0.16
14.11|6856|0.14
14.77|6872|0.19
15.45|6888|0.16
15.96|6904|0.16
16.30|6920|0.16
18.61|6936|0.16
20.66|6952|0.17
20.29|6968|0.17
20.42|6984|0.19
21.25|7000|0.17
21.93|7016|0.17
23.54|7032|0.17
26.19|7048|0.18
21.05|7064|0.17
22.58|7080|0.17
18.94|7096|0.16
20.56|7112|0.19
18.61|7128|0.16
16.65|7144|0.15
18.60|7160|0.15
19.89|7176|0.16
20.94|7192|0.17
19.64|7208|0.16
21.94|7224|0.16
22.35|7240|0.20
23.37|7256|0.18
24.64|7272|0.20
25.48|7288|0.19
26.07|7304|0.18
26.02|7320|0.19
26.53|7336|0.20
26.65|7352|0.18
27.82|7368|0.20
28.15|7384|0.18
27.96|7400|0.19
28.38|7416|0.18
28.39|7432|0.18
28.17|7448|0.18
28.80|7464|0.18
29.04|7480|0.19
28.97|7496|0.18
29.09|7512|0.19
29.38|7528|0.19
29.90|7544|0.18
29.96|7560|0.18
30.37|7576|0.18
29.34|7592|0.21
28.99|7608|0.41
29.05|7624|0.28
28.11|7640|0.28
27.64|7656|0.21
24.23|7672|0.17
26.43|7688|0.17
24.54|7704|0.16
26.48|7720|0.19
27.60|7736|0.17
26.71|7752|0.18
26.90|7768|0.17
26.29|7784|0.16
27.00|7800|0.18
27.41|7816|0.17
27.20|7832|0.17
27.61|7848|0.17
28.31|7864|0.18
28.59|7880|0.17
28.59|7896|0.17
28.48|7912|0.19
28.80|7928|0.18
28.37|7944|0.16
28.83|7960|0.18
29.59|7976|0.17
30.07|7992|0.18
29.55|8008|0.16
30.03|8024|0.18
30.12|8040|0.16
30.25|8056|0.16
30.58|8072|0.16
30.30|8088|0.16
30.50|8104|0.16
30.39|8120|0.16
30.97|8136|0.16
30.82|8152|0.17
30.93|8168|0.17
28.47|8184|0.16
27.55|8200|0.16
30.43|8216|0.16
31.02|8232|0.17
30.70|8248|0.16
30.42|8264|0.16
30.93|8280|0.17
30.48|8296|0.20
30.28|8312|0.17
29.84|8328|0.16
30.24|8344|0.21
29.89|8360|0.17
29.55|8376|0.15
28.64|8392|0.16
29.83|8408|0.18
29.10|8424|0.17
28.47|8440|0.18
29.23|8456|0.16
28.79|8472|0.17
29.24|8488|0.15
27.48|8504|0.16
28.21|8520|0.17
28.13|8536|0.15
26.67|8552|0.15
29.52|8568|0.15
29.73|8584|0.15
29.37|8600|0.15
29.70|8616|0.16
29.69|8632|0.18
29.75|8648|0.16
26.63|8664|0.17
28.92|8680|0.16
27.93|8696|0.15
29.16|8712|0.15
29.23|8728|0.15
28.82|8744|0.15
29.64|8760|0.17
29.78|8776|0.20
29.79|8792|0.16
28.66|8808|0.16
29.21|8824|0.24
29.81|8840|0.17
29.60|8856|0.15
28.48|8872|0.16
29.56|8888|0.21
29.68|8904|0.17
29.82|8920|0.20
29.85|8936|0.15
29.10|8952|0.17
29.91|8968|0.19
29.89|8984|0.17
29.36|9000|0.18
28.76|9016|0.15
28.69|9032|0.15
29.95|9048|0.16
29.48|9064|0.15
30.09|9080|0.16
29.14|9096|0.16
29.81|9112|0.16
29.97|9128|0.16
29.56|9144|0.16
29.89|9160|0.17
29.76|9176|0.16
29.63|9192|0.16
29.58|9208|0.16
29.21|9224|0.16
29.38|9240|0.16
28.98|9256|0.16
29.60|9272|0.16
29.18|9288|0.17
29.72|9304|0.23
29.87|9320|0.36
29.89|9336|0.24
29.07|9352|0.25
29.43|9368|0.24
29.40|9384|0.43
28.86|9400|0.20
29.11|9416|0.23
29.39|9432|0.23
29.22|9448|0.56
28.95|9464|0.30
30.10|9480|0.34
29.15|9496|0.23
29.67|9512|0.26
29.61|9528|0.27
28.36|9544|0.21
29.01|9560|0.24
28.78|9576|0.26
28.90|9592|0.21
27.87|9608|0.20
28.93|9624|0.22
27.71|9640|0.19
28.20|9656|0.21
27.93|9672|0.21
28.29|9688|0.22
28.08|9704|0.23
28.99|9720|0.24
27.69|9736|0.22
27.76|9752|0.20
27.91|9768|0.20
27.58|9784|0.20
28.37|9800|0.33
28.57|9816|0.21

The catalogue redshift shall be 0.00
